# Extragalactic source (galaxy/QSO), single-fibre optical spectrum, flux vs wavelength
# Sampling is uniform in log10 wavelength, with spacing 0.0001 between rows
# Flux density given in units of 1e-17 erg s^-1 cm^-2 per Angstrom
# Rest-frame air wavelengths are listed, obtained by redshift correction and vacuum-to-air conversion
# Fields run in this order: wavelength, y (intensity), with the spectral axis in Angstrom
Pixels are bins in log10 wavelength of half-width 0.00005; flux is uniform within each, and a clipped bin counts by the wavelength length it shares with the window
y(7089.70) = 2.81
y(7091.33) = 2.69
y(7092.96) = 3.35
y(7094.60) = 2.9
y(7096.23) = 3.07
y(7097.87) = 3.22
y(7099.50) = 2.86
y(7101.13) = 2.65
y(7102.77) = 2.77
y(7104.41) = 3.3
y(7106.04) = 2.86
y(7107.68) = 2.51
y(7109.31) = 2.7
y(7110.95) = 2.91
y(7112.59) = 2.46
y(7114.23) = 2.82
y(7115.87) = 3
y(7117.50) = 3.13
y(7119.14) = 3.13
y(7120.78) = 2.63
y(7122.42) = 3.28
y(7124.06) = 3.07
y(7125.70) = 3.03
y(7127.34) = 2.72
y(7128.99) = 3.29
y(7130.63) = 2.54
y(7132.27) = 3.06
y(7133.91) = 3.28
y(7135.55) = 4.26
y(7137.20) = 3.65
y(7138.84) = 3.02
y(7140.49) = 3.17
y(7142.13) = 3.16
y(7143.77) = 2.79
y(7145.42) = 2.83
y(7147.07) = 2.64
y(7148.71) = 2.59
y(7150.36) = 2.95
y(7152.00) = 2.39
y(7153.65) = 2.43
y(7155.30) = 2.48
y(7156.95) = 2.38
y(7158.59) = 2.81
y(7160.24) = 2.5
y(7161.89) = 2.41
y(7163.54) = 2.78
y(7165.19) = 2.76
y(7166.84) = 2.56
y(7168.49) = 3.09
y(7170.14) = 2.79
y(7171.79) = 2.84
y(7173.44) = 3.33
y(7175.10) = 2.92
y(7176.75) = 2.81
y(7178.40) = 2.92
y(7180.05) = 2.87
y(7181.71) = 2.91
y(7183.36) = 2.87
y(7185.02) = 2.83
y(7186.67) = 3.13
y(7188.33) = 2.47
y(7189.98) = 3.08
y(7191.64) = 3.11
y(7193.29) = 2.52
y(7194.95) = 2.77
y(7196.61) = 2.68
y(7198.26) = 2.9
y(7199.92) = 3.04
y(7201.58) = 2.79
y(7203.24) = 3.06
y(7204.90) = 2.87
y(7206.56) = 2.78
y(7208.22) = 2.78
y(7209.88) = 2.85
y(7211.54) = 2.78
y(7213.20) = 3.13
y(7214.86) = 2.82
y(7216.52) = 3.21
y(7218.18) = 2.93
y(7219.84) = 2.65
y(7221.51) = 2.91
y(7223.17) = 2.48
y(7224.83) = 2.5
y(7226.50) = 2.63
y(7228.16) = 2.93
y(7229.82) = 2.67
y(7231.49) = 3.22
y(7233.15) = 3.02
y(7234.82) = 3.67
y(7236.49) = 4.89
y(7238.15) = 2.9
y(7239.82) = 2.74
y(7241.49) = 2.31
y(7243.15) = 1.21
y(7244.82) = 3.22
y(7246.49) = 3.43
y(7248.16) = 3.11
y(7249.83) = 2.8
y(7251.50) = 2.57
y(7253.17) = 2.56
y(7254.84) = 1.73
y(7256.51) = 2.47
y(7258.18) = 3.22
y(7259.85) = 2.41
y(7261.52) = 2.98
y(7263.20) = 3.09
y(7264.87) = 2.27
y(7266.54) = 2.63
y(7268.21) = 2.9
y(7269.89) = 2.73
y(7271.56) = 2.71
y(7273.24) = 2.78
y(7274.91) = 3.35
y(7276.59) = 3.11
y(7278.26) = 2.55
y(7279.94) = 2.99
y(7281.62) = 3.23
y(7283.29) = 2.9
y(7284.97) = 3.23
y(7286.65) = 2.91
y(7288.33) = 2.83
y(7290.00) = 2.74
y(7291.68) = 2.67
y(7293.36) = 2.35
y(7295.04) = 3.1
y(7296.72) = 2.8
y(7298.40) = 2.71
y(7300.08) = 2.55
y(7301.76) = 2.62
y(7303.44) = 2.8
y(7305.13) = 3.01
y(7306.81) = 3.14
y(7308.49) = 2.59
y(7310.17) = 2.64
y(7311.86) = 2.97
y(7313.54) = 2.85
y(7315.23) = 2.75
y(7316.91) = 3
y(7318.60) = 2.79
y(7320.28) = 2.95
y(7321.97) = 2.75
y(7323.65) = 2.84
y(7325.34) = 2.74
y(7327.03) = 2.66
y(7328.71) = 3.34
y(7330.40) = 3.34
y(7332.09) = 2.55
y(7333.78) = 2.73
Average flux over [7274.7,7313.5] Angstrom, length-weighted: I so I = 2.85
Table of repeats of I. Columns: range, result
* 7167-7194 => 2.9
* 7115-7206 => 2.9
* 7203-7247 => 2.91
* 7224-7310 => 2.83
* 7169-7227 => 2.86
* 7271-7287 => 2.98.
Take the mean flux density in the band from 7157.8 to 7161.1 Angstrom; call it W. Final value 2.65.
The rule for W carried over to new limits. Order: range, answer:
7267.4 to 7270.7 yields 2.81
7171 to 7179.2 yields 2.96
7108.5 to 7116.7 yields 2.78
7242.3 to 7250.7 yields 2.75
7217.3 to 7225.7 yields 2.7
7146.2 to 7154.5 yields 2.6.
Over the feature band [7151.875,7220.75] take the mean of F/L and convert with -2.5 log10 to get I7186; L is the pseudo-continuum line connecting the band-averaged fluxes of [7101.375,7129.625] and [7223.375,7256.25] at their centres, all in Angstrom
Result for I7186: 0.02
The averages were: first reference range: 2.91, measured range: 2.81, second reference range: 2.83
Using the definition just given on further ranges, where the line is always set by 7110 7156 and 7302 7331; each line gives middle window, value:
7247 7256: 0.13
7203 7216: 0.02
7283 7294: 0.03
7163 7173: 0.04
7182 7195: 0.03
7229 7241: -0.13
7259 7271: 0.07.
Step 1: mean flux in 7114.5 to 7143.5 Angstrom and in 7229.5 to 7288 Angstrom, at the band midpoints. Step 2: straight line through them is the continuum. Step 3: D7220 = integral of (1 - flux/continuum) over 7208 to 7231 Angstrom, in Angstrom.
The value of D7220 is 1.1 Angstrom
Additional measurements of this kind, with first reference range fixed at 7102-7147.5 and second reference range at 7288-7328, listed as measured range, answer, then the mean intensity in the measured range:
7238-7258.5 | 1.76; 2.61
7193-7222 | 0.40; 2.86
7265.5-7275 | 0.11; 2.8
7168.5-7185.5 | 0.13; 2.92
